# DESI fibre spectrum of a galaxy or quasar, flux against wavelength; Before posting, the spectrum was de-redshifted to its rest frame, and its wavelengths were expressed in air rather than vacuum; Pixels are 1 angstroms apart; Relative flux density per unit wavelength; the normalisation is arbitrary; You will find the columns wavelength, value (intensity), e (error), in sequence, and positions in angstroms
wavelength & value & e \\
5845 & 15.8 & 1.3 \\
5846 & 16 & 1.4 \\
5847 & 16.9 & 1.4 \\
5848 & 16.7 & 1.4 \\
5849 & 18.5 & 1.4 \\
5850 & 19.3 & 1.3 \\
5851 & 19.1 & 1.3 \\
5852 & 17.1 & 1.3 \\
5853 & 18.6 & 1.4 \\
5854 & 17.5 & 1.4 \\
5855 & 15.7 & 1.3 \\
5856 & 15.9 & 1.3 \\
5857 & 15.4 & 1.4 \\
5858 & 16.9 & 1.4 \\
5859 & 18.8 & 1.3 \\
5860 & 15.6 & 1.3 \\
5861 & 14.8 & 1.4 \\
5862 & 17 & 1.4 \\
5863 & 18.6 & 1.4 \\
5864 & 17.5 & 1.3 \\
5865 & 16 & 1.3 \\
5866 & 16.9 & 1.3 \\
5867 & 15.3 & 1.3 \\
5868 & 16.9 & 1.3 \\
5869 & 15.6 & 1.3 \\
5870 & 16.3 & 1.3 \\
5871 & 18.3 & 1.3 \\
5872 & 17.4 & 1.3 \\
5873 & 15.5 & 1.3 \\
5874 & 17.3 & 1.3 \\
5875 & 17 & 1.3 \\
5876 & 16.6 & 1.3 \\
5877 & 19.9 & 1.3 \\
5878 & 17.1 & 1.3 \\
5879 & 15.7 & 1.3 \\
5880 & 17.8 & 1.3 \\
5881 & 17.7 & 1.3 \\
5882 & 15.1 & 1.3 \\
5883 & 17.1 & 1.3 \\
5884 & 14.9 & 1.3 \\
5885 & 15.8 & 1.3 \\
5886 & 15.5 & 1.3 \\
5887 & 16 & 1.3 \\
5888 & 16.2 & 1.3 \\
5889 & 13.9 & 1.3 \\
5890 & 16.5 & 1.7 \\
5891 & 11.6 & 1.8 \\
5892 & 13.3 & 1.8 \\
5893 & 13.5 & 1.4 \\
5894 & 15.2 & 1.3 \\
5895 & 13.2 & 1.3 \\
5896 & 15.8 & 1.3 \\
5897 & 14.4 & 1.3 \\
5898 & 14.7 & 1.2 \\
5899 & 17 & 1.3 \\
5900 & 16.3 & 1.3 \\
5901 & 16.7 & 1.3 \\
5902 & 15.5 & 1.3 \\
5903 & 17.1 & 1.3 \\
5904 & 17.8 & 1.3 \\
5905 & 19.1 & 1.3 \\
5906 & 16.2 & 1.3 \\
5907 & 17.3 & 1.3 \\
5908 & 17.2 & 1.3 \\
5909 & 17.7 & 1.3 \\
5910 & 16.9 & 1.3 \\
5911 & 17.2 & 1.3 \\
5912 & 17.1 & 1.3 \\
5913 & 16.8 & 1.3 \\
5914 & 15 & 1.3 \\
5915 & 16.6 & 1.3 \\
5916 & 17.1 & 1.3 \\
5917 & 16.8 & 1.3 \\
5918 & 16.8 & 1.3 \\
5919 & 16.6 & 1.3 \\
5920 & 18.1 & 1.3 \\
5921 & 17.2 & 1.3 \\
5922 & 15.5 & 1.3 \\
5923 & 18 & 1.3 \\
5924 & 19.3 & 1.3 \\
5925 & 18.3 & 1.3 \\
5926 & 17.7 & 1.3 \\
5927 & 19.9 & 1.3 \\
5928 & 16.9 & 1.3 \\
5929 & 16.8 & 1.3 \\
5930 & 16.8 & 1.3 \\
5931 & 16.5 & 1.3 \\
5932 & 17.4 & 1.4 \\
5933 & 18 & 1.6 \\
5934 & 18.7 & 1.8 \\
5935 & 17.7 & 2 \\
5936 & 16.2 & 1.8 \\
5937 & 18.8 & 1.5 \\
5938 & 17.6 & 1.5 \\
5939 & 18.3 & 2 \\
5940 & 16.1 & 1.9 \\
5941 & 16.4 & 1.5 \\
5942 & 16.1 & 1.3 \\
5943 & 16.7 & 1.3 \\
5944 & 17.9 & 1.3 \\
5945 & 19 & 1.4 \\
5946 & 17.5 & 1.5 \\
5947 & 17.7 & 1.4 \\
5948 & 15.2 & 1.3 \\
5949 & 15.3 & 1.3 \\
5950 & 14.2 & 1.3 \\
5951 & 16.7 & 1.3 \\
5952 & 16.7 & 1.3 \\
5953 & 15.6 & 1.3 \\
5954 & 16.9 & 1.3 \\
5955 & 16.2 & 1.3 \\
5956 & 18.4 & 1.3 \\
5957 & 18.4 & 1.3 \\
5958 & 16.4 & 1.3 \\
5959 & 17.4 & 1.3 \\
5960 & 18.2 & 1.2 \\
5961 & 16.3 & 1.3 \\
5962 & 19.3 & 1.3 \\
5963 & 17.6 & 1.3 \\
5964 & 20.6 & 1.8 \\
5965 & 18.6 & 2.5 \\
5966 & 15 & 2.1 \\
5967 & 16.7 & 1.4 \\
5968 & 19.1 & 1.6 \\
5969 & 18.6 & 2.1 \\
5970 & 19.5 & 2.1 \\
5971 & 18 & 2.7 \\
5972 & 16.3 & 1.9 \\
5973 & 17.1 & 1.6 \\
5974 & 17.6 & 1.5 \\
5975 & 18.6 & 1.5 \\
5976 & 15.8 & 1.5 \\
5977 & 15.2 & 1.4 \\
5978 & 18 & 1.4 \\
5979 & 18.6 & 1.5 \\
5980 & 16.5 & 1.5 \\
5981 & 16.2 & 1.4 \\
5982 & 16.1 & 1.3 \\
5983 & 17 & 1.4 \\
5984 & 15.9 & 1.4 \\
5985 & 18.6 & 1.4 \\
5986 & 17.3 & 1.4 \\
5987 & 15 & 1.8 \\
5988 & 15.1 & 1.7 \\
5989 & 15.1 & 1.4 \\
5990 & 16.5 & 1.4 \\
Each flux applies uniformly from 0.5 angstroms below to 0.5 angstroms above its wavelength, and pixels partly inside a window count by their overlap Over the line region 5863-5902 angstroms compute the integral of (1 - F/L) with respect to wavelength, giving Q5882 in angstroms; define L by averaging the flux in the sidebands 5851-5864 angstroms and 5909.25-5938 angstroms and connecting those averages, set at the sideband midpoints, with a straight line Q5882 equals 2.4 angstroms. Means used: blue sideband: 16.9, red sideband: 17.3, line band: 16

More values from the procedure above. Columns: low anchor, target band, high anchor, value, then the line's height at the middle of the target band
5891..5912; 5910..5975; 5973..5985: -3.1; 16.5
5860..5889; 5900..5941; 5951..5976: -0.4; 17.1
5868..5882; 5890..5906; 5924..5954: 1.5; 17.1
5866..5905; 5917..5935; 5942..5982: -0.9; 16.7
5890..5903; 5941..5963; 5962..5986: -0.3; 16.8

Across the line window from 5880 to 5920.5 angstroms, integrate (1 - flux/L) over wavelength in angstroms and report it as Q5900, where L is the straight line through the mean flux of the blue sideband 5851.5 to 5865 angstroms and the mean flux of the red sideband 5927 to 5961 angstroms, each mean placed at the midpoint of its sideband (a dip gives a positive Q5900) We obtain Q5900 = 2.0 angstroms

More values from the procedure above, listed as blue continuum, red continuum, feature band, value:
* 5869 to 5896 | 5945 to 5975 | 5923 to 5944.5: -0.88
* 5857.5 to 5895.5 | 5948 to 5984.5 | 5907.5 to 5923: -0.27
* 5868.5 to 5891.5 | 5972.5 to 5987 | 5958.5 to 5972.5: -0.89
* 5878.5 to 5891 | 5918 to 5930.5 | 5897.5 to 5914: -0.10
